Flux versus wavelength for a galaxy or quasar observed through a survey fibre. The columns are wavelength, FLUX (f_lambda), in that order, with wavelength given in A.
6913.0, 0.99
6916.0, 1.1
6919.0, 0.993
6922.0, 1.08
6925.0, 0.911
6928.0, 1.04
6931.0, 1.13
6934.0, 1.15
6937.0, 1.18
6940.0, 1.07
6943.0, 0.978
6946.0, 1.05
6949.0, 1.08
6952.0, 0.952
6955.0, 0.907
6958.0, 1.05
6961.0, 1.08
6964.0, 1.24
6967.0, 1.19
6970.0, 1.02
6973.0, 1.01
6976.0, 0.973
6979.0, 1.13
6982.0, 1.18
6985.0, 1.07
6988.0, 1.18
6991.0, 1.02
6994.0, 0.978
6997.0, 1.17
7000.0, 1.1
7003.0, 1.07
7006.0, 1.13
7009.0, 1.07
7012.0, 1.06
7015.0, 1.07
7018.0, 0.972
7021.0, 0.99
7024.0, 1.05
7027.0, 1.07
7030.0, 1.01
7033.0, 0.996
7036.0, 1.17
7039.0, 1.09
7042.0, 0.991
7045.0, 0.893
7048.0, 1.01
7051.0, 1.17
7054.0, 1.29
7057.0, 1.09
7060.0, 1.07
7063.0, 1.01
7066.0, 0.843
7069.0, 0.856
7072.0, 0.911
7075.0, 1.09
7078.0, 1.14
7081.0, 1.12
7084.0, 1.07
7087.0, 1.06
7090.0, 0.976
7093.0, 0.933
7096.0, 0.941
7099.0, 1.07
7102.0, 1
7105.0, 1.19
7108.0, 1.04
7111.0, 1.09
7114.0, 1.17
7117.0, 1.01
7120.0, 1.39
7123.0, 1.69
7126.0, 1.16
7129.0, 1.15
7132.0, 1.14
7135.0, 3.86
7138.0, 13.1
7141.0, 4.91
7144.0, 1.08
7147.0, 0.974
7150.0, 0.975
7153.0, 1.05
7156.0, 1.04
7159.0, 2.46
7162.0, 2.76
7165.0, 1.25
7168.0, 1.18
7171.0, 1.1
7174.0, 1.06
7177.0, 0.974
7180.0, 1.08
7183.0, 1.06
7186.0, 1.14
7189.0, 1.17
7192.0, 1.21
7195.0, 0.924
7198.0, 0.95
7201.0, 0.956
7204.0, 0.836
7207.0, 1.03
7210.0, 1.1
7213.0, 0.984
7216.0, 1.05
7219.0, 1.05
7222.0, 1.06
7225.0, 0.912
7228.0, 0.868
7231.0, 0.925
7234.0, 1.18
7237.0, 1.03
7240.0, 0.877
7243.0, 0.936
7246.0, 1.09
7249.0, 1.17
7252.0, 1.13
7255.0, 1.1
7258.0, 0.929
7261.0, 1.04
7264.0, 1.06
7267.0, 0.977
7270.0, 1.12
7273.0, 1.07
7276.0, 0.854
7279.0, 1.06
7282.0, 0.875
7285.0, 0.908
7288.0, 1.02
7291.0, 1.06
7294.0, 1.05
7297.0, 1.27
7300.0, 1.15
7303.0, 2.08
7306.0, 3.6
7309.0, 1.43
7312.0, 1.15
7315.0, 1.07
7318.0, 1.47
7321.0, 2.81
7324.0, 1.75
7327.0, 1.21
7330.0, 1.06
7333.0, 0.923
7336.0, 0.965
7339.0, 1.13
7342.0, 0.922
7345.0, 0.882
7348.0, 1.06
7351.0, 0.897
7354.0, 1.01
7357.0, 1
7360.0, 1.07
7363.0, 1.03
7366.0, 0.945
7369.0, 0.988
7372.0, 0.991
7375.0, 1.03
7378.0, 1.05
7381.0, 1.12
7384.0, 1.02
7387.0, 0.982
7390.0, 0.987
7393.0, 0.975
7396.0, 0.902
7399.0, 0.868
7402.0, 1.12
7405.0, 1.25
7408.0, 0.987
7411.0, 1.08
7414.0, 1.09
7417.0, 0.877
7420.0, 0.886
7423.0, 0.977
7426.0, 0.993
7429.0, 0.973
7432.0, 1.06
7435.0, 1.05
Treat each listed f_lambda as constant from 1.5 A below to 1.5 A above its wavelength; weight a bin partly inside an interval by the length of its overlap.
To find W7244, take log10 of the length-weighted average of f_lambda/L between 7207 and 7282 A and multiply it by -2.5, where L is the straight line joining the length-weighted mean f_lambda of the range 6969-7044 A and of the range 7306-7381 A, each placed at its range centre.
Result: 0.14 mag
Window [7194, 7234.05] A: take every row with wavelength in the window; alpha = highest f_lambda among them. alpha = 1.18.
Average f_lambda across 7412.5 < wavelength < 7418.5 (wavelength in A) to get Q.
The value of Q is 0.984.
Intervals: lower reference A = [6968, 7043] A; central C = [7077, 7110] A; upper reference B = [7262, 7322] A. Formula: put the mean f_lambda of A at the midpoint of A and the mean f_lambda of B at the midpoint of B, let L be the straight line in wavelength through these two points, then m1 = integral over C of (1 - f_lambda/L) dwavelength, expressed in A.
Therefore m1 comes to 2.9 A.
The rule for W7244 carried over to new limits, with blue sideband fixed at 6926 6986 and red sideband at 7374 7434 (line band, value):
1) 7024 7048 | 0.03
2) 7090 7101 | 0.08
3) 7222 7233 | 0.11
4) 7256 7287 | 0.04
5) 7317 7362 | -0.18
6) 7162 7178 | -0.21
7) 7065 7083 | 0.06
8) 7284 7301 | -0.05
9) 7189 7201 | 0.00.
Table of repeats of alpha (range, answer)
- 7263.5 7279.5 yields 1.12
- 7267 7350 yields 3.6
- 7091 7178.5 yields 13.1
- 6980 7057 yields 1.29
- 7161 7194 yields 2.76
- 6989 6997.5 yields 1.17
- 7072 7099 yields 1.14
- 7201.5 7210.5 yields 1.1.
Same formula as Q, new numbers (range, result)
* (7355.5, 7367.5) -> 1.01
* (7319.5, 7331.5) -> 1.71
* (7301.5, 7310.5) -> 2.37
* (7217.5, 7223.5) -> 1.05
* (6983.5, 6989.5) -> 1.12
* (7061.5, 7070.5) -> 0.903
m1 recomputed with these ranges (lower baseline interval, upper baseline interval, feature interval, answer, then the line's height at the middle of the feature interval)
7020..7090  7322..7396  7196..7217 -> 1.3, 1.05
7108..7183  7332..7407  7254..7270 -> 4.9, 1.48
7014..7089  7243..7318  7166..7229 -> 6.4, 1.15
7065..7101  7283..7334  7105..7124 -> -2.6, 1.07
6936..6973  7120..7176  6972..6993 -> 2.7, 1.24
